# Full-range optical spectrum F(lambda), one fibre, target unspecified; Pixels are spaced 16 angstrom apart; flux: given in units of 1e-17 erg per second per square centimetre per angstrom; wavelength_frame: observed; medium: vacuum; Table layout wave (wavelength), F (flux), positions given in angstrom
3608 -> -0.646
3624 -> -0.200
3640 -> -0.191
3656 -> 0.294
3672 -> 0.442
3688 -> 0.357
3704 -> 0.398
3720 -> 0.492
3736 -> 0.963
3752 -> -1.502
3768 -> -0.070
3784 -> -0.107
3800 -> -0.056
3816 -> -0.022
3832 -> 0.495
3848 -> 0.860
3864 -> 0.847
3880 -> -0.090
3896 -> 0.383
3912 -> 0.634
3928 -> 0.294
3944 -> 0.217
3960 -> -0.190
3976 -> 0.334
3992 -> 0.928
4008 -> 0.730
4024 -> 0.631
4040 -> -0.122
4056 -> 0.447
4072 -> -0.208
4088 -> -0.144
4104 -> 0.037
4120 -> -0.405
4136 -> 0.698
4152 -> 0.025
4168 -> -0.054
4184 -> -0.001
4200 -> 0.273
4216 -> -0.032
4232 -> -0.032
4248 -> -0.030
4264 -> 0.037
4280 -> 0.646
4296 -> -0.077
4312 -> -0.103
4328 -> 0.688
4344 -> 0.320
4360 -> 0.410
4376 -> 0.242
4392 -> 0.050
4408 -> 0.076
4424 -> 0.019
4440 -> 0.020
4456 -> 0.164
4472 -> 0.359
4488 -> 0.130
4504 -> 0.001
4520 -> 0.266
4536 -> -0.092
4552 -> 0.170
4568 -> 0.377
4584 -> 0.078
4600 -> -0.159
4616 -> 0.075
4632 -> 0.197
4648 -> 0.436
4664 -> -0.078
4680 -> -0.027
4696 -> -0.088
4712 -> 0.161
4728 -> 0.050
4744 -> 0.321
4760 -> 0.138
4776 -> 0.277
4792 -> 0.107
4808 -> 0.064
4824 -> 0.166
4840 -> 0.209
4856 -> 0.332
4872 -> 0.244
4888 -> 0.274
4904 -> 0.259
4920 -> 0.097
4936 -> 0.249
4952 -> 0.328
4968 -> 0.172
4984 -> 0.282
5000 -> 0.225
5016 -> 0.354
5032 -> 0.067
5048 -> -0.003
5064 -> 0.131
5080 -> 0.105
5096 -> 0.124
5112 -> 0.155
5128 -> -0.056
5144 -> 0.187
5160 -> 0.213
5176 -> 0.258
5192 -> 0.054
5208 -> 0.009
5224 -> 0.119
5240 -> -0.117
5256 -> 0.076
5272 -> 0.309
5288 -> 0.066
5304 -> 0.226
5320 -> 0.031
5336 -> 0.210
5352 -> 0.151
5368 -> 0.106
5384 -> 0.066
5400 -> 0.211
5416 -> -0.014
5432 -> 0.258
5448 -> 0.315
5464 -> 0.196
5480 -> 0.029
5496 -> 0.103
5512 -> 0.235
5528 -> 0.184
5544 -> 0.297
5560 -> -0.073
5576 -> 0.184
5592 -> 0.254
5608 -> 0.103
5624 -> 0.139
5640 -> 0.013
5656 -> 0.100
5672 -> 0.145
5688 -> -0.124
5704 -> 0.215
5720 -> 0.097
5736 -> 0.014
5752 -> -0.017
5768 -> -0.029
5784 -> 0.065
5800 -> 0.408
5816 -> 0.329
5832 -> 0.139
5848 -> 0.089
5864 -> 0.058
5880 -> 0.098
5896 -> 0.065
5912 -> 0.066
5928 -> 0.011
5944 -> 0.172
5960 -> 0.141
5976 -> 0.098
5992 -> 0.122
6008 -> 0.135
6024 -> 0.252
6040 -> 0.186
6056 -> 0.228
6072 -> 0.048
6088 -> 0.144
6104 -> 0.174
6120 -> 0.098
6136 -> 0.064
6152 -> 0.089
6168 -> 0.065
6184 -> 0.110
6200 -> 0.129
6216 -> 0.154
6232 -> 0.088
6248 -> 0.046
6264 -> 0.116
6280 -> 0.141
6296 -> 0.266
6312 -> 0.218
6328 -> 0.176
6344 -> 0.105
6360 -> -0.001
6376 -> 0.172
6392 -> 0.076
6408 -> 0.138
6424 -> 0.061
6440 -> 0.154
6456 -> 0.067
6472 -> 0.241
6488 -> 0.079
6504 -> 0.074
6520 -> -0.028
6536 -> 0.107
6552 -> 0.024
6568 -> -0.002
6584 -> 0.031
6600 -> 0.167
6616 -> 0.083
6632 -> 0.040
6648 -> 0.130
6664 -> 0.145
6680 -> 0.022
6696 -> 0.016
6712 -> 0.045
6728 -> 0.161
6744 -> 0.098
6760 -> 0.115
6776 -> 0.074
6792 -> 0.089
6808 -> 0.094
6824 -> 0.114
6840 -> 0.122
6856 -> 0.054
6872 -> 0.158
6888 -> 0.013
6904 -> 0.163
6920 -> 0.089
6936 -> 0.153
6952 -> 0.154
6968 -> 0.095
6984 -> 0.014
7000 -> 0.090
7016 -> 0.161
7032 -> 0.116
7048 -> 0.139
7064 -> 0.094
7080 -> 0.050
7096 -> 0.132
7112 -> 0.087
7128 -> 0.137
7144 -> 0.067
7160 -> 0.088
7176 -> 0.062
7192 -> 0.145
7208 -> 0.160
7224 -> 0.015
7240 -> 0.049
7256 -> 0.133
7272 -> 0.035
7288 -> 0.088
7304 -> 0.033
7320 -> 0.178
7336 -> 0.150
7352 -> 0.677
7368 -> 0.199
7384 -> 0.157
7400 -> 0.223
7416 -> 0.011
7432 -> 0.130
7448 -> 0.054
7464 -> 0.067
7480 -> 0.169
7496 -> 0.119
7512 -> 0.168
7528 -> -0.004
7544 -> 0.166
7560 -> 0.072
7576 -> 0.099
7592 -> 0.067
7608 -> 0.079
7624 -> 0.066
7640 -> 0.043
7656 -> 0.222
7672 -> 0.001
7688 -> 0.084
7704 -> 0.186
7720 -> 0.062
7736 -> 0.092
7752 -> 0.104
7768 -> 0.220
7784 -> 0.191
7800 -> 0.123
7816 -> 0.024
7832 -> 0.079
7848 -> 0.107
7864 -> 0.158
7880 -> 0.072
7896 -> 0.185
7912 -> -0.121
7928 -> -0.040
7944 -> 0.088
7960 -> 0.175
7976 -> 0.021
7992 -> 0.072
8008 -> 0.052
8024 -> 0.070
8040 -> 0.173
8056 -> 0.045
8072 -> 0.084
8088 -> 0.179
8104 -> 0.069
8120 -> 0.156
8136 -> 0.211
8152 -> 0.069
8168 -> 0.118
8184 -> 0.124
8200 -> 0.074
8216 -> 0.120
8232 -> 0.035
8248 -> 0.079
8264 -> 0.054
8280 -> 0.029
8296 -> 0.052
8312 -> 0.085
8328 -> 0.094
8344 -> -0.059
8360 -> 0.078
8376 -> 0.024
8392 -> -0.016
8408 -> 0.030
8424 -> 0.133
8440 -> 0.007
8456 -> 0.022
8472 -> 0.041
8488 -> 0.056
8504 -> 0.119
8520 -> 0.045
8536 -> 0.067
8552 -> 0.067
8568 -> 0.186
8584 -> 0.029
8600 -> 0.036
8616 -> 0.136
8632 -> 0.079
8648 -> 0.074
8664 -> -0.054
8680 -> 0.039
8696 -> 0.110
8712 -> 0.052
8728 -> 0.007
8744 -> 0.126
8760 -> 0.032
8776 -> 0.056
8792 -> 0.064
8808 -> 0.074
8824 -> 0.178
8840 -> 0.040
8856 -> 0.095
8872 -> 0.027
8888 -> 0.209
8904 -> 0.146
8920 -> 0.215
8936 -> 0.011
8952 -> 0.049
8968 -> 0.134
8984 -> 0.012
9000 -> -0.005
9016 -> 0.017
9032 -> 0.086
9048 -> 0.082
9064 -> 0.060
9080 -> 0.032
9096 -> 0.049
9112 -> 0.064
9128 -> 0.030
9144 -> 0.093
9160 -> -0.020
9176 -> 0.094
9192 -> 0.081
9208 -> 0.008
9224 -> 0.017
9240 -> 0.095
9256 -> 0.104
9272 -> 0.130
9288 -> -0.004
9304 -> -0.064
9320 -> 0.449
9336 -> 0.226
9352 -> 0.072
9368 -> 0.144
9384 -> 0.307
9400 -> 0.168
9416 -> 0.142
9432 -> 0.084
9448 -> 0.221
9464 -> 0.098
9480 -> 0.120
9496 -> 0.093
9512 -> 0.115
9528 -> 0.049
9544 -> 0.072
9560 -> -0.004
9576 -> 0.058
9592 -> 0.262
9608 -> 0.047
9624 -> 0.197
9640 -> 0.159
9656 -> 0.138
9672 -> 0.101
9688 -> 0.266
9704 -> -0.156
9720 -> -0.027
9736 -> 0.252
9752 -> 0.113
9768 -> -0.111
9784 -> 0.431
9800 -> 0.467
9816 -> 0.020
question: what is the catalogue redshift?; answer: 0.973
